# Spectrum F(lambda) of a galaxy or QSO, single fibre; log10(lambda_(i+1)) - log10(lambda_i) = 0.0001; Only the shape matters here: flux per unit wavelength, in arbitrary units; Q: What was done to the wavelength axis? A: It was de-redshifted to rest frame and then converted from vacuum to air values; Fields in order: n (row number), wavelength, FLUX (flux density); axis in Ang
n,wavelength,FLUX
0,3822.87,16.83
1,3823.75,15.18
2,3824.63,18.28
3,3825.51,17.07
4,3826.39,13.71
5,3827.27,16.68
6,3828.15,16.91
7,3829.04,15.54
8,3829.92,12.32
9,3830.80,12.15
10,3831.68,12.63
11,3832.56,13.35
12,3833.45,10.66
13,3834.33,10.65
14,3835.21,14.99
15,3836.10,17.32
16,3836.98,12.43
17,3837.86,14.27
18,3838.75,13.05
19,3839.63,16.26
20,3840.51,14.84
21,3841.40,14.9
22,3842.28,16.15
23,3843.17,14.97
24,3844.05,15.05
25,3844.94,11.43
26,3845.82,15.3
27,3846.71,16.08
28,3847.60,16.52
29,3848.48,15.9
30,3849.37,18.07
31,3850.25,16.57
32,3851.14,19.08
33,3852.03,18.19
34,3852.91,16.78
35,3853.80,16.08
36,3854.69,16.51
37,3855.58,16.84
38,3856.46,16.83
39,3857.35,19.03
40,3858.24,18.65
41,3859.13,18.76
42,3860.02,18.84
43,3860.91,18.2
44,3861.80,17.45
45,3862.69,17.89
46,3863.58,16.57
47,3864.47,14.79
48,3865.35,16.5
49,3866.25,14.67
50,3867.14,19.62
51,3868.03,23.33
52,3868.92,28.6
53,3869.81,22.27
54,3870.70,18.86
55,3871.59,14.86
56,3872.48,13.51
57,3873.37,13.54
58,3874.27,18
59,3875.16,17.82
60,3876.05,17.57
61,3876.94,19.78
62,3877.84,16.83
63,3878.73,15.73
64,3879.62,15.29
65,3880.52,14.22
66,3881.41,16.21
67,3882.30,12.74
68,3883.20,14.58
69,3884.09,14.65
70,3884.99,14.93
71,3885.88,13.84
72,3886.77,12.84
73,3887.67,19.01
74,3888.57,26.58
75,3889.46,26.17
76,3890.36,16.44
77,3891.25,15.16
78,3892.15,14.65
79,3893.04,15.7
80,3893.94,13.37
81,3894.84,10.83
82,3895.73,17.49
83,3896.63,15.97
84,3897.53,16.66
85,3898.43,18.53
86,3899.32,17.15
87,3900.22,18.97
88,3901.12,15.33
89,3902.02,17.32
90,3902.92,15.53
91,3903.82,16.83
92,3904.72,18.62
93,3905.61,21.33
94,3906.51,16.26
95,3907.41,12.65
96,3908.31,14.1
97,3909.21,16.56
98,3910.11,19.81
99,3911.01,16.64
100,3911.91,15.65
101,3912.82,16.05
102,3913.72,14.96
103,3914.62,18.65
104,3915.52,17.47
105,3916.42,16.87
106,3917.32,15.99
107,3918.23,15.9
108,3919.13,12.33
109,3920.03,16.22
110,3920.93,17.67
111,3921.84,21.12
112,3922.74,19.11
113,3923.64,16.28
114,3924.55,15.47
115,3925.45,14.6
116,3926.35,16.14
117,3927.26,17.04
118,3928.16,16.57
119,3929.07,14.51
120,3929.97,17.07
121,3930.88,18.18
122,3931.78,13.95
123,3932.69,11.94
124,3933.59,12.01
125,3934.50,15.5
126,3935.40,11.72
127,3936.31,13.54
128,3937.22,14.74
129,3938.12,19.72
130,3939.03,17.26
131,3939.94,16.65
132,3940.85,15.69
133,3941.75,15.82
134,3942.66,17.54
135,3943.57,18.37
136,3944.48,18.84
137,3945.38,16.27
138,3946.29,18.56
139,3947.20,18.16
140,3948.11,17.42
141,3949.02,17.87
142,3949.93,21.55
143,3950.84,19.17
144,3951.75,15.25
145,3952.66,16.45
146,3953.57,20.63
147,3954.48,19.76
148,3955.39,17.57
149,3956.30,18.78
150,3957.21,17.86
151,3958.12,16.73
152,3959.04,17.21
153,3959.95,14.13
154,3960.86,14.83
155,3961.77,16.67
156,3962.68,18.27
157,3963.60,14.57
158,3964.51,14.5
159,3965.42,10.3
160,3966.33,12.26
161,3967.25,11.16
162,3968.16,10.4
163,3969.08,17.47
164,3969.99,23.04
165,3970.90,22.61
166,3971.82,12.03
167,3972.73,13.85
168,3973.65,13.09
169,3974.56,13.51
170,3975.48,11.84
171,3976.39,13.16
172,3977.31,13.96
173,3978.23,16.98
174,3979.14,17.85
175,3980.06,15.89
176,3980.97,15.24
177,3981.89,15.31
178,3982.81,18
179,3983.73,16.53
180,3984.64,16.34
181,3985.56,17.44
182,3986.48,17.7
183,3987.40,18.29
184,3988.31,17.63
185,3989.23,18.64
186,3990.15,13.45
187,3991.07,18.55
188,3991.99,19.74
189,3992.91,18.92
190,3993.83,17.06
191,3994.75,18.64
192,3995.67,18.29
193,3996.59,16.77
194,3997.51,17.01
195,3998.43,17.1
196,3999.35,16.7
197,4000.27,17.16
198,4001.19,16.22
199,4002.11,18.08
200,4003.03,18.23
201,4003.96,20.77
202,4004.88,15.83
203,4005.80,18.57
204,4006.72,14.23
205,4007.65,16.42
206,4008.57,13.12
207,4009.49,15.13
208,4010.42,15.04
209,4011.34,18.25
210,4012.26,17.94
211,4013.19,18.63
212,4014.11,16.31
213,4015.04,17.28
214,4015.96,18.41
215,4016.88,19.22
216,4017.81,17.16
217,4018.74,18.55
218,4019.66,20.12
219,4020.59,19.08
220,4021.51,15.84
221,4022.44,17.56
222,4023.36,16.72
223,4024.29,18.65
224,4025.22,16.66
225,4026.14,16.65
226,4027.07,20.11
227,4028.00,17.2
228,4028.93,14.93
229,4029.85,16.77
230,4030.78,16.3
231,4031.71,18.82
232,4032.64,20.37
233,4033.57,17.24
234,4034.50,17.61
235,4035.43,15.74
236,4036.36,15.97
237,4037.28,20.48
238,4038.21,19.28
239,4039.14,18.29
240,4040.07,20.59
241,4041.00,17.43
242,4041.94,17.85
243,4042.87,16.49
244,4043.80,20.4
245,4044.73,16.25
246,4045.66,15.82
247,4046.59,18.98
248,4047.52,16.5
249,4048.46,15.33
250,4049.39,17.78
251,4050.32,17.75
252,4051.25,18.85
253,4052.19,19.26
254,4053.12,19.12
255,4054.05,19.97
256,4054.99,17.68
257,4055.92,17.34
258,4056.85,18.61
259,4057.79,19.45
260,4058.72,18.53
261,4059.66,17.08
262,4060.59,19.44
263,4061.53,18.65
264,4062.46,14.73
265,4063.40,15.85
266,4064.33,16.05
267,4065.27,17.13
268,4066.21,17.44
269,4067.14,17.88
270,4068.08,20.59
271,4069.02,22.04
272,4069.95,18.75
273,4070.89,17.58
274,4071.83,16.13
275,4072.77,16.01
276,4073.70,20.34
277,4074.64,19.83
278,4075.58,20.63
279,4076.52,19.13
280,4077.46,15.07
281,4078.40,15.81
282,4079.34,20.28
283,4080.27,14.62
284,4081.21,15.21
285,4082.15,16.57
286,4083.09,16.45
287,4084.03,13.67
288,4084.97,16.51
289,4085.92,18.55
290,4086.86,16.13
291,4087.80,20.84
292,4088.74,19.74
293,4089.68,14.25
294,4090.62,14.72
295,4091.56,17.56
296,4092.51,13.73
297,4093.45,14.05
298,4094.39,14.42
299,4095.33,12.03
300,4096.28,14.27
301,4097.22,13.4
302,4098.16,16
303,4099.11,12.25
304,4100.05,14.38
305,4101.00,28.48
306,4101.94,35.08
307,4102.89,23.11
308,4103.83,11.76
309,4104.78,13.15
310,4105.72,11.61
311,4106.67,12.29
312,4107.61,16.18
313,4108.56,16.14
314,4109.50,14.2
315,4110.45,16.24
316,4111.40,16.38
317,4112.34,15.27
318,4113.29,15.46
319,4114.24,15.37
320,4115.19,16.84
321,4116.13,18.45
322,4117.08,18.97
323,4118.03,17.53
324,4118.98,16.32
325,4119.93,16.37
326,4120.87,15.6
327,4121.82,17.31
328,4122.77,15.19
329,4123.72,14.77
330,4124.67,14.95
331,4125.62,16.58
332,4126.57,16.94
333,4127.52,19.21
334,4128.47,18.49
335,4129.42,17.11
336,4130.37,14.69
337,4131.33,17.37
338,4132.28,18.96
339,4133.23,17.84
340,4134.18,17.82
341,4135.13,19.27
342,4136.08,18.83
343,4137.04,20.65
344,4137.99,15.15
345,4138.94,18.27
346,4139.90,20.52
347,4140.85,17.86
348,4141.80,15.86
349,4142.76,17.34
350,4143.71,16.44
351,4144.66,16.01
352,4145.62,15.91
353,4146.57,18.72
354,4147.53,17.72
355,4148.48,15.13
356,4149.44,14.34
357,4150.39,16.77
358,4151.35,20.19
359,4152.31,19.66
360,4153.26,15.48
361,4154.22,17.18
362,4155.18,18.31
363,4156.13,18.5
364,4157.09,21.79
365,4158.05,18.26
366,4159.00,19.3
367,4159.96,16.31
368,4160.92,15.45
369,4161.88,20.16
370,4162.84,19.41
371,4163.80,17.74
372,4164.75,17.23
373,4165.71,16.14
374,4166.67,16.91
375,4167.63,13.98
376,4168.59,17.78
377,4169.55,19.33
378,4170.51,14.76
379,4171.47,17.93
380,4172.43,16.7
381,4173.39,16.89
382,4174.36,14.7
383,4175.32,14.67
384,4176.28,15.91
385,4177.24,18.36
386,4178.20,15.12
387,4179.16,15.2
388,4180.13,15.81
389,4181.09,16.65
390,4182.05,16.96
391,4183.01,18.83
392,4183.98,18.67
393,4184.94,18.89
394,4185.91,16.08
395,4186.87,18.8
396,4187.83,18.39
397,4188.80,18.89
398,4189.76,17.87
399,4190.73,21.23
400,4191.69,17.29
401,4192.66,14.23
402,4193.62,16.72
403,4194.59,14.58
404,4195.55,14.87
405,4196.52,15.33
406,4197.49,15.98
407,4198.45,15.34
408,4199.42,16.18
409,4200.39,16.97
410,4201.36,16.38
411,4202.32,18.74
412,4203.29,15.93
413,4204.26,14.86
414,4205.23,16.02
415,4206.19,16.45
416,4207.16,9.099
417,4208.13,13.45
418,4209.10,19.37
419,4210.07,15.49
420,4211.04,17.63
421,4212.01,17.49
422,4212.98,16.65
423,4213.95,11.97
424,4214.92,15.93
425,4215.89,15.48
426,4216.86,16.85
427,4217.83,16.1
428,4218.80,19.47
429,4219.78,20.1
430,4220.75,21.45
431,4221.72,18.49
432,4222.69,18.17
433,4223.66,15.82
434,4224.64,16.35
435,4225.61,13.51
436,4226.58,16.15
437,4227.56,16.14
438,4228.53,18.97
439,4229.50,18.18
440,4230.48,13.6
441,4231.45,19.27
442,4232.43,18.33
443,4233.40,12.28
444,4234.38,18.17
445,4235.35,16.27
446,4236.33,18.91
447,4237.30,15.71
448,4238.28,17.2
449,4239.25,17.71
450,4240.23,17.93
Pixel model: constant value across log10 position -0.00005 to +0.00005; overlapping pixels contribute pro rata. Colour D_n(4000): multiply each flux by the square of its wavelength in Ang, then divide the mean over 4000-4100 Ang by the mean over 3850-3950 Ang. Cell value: 1.1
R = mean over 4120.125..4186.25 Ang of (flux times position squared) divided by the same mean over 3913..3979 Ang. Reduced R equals 1.18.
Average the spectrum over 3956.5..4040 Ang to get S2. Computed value 16.8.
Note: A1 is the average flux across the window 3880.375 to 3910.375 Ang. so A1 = 16.5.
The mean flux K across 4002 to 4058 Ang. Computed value 17.7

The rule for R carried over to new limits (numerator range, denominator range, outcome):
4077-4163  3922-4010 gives 1.11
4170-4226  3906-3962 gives 1.14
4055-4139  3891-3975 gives 1.14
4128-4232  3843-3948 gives 1.17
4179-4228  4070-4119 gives 1.05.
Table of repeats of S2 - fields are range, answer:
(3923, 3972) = 16.3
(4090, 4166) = 17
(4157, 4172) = 17.5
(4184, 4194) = 17.9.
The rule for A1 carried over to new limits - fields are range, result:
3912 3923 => 16.8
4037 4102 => 17.6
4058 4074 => 17.9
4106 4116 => 15.5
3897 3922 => 16.8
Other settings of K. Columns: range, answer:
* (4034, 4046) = 17.9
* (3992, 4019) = 17.3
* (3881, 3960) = 16.7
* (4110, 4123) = 16.6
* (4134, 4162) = 17.7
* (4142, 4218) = 16.8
